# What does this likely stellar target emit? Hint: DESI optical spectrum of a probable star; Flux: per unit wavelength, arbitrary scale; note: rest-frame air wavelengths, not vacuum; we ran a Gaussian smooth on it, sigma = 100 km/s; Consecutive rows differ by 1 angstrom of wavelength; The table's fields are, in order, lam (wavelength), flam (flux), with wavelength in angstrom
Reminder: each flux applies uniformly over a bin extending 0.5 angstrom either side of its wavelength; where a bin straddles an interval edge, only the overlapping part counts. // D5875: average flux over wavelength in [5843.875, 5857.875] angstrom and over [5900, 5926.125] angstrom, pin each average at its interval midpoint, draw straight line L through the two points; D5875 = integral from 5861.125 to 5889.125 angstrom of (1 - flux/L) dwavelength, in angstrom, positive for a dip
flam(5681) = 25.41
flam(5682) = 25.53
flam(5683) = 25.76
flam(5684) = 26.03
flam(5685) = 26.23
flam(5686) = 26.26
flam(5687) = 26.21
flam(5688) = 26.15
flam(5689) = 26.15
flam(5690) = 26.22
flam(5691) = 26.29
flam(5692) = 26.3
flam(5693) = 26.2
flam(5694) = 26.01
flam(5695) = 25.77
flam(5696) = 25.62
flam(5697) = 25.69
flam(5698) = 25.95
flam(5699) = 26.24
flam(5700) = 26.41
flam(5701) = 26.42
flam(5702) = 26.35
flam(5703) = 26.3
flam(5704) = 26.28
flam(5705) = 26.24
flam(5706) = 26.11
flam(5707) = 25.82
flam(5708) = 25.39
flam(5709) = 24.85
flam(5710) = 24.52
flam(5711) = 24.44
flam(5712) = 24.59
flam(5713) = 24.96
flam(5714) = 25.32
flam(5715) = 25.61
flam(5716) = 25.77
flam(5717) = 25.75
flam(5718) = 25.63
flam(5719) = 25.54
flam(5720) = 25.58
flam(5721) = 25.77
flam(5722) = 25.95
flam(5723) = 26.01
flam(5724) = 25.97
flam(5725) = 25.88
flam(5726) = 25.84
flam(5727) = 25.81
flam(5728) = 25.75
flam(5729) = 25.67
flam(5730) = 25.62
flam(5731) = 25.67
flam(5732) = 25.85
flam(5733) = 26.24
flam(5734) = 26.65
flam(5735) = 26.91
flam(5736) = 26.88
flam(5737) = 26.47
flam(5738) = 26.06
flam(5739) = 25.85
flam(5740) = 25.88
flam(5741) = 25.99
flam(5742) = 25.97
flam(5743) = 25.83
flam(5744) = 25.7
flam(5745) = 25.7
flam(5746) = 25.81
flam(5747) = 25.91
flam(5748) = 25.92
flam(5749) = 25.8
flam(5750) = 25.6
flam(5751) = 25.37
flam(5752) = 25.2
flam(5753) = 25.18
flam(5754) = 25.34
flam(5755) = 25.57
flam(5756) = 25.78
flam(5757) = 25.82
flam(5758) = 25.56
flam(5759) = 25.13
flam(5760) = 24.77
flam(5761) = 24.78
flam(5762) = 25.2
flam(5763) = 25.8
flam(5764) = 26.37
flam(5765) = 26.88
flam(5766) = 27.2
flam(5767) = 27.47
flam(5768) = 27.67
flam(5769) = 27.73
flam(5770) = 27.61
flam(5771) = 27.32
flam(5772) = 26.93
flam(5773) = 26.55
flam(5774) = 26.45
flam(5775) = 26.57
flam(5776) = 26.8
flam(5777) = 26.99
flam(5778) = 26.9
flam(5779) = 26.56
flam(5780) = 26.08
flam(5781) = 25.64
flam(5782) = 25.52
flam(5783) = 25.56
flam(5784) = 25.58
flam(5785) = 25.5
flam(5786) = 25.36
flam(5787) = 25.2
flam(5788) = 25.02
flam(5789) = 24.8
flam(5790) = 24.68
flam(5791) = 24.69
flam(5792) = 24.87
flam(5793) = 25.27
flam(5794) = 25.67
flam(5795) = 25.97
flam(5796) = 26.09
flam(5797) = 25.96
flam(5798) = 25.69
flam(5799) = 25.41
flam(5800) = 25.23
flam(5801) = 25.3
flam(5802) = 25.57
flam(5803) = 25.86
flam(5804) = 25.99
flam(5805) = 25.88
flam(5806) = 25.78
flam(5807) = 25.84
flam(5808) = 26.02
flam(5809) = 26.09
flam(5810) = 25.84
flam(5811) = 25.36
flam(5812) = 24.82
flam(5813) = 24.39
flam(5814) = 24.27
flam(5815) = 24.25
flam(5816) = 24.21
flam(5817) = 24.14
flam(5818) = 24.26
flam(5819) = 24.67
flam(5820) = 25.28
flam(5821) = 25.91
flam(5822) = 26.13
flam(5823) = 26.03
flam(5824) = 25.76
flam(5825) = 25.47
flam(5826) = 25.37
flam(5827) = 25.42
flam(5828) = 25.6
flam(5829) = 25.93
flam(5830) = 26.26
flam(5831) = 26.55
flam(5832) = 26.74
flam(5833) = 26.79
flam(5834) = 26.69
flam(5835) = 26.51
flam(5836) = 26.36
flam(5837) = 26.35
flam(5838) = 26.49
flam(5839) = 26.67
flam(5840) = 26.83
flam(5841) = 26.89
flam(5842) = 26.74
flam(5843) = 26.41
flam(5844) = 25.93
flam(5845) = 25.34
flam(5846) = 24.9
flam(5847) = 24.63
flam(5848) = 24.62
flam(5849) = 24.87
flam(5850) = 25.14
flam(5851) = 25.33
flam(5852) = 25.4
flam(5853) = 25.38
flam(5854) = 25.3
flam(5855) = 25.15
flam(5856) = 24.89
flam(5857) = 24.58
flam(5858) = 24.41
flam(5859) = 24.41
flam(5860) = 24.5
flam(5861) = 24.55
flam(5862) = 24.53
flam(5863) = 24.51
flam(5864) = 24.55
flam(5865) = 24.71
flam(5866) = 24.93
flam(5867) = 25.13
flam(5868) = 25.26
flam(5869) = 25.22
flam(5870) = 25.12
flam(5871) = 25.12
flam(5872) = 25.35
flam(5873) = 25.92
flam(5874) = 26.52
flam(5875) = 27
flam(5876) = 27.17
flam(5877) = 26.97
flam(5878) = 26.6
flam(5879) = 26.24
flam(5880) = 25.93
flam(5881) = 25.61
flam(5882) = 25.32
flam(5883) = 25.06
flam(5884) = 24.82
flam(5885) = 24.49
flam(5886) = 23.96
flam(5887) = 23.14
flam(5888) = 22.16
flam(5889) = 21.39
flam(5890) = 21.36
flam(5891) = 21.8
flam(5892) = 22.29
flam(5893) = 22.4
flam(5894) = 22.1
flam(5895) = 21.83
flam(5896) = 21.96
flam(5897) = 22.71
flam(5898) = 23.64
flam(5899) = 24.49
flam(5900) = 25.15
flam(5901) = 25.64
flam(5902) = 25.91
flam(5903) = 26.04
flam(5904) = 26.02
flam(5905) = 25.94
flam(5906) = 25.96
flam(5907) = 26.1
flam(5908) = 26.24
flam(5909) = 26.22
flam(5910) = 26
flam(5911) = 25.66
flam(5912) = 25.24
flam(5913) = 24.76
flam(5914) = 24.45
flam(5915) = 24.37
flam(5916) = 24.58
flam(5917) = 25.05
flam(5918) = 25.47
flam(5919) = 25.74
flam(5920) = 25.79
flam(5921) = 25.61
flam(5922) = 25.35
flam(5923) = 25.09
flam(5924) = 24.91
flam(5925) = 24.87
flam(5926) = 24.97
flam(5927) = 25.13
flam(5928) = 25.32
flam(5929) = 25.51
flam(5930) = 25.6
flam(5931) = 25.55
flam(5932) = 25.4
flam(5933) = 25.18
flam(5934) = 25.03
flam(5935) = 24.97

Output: 0.1 angstrom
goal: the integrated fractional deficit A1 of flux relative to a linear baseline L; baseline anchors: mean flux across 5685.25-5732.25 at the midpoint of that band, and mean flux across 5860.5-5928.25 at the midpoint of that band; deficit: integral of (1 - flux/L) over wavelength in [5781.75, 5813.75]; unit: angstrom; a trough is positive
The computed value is -0.1 angstrom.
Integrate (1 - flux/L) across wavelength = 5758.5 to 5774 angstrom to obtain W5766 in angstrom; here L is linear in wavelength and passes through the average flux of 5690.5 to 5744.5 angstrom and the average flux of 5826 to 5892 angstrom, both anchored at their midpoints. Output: -0.5 angstrom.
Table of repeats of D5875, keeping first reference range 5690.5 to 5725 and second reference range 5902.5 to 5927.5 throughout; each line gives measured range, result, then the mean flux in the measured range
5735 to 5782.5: -0.86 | 26.1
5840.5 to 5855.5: 0.04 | 25.5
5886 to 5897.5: 1.48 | 22.2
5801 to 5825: 0.25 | 25.3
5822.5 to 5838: -0.35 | 26.1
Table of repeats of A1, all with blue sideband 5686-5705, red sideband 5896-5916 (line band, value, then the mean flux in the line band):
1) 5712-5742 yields 0.2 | 25.9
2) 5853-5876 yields 0.2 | 25.1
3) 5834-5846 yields -0.4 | 26.4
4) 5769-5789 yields -0.4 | 26.2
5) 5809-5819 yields 0.4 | 24.7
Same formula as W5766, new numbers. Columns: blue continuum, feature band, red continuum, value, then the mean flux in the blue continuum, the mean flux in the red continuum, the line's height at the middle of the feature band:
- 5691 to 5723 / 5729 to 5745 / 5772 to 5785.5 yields -0.1 angstrom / 25.7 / 26.2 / 25.9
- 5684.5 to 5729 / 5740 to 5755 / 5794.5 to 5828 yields 0.0 angstrom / 25.8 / 25.4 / 25.7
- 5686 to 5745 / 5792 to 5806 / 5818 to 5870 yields 0.0 angstrom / 25.9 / 25.5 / 25.6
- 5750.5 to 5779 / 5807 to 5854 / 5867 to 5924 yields -0.2 angstrom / 26.3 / 24.8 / 25.5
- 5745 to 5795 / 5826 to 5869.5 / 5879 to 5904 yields -1.7 angstrom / 25.9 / 23.8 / 24.6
